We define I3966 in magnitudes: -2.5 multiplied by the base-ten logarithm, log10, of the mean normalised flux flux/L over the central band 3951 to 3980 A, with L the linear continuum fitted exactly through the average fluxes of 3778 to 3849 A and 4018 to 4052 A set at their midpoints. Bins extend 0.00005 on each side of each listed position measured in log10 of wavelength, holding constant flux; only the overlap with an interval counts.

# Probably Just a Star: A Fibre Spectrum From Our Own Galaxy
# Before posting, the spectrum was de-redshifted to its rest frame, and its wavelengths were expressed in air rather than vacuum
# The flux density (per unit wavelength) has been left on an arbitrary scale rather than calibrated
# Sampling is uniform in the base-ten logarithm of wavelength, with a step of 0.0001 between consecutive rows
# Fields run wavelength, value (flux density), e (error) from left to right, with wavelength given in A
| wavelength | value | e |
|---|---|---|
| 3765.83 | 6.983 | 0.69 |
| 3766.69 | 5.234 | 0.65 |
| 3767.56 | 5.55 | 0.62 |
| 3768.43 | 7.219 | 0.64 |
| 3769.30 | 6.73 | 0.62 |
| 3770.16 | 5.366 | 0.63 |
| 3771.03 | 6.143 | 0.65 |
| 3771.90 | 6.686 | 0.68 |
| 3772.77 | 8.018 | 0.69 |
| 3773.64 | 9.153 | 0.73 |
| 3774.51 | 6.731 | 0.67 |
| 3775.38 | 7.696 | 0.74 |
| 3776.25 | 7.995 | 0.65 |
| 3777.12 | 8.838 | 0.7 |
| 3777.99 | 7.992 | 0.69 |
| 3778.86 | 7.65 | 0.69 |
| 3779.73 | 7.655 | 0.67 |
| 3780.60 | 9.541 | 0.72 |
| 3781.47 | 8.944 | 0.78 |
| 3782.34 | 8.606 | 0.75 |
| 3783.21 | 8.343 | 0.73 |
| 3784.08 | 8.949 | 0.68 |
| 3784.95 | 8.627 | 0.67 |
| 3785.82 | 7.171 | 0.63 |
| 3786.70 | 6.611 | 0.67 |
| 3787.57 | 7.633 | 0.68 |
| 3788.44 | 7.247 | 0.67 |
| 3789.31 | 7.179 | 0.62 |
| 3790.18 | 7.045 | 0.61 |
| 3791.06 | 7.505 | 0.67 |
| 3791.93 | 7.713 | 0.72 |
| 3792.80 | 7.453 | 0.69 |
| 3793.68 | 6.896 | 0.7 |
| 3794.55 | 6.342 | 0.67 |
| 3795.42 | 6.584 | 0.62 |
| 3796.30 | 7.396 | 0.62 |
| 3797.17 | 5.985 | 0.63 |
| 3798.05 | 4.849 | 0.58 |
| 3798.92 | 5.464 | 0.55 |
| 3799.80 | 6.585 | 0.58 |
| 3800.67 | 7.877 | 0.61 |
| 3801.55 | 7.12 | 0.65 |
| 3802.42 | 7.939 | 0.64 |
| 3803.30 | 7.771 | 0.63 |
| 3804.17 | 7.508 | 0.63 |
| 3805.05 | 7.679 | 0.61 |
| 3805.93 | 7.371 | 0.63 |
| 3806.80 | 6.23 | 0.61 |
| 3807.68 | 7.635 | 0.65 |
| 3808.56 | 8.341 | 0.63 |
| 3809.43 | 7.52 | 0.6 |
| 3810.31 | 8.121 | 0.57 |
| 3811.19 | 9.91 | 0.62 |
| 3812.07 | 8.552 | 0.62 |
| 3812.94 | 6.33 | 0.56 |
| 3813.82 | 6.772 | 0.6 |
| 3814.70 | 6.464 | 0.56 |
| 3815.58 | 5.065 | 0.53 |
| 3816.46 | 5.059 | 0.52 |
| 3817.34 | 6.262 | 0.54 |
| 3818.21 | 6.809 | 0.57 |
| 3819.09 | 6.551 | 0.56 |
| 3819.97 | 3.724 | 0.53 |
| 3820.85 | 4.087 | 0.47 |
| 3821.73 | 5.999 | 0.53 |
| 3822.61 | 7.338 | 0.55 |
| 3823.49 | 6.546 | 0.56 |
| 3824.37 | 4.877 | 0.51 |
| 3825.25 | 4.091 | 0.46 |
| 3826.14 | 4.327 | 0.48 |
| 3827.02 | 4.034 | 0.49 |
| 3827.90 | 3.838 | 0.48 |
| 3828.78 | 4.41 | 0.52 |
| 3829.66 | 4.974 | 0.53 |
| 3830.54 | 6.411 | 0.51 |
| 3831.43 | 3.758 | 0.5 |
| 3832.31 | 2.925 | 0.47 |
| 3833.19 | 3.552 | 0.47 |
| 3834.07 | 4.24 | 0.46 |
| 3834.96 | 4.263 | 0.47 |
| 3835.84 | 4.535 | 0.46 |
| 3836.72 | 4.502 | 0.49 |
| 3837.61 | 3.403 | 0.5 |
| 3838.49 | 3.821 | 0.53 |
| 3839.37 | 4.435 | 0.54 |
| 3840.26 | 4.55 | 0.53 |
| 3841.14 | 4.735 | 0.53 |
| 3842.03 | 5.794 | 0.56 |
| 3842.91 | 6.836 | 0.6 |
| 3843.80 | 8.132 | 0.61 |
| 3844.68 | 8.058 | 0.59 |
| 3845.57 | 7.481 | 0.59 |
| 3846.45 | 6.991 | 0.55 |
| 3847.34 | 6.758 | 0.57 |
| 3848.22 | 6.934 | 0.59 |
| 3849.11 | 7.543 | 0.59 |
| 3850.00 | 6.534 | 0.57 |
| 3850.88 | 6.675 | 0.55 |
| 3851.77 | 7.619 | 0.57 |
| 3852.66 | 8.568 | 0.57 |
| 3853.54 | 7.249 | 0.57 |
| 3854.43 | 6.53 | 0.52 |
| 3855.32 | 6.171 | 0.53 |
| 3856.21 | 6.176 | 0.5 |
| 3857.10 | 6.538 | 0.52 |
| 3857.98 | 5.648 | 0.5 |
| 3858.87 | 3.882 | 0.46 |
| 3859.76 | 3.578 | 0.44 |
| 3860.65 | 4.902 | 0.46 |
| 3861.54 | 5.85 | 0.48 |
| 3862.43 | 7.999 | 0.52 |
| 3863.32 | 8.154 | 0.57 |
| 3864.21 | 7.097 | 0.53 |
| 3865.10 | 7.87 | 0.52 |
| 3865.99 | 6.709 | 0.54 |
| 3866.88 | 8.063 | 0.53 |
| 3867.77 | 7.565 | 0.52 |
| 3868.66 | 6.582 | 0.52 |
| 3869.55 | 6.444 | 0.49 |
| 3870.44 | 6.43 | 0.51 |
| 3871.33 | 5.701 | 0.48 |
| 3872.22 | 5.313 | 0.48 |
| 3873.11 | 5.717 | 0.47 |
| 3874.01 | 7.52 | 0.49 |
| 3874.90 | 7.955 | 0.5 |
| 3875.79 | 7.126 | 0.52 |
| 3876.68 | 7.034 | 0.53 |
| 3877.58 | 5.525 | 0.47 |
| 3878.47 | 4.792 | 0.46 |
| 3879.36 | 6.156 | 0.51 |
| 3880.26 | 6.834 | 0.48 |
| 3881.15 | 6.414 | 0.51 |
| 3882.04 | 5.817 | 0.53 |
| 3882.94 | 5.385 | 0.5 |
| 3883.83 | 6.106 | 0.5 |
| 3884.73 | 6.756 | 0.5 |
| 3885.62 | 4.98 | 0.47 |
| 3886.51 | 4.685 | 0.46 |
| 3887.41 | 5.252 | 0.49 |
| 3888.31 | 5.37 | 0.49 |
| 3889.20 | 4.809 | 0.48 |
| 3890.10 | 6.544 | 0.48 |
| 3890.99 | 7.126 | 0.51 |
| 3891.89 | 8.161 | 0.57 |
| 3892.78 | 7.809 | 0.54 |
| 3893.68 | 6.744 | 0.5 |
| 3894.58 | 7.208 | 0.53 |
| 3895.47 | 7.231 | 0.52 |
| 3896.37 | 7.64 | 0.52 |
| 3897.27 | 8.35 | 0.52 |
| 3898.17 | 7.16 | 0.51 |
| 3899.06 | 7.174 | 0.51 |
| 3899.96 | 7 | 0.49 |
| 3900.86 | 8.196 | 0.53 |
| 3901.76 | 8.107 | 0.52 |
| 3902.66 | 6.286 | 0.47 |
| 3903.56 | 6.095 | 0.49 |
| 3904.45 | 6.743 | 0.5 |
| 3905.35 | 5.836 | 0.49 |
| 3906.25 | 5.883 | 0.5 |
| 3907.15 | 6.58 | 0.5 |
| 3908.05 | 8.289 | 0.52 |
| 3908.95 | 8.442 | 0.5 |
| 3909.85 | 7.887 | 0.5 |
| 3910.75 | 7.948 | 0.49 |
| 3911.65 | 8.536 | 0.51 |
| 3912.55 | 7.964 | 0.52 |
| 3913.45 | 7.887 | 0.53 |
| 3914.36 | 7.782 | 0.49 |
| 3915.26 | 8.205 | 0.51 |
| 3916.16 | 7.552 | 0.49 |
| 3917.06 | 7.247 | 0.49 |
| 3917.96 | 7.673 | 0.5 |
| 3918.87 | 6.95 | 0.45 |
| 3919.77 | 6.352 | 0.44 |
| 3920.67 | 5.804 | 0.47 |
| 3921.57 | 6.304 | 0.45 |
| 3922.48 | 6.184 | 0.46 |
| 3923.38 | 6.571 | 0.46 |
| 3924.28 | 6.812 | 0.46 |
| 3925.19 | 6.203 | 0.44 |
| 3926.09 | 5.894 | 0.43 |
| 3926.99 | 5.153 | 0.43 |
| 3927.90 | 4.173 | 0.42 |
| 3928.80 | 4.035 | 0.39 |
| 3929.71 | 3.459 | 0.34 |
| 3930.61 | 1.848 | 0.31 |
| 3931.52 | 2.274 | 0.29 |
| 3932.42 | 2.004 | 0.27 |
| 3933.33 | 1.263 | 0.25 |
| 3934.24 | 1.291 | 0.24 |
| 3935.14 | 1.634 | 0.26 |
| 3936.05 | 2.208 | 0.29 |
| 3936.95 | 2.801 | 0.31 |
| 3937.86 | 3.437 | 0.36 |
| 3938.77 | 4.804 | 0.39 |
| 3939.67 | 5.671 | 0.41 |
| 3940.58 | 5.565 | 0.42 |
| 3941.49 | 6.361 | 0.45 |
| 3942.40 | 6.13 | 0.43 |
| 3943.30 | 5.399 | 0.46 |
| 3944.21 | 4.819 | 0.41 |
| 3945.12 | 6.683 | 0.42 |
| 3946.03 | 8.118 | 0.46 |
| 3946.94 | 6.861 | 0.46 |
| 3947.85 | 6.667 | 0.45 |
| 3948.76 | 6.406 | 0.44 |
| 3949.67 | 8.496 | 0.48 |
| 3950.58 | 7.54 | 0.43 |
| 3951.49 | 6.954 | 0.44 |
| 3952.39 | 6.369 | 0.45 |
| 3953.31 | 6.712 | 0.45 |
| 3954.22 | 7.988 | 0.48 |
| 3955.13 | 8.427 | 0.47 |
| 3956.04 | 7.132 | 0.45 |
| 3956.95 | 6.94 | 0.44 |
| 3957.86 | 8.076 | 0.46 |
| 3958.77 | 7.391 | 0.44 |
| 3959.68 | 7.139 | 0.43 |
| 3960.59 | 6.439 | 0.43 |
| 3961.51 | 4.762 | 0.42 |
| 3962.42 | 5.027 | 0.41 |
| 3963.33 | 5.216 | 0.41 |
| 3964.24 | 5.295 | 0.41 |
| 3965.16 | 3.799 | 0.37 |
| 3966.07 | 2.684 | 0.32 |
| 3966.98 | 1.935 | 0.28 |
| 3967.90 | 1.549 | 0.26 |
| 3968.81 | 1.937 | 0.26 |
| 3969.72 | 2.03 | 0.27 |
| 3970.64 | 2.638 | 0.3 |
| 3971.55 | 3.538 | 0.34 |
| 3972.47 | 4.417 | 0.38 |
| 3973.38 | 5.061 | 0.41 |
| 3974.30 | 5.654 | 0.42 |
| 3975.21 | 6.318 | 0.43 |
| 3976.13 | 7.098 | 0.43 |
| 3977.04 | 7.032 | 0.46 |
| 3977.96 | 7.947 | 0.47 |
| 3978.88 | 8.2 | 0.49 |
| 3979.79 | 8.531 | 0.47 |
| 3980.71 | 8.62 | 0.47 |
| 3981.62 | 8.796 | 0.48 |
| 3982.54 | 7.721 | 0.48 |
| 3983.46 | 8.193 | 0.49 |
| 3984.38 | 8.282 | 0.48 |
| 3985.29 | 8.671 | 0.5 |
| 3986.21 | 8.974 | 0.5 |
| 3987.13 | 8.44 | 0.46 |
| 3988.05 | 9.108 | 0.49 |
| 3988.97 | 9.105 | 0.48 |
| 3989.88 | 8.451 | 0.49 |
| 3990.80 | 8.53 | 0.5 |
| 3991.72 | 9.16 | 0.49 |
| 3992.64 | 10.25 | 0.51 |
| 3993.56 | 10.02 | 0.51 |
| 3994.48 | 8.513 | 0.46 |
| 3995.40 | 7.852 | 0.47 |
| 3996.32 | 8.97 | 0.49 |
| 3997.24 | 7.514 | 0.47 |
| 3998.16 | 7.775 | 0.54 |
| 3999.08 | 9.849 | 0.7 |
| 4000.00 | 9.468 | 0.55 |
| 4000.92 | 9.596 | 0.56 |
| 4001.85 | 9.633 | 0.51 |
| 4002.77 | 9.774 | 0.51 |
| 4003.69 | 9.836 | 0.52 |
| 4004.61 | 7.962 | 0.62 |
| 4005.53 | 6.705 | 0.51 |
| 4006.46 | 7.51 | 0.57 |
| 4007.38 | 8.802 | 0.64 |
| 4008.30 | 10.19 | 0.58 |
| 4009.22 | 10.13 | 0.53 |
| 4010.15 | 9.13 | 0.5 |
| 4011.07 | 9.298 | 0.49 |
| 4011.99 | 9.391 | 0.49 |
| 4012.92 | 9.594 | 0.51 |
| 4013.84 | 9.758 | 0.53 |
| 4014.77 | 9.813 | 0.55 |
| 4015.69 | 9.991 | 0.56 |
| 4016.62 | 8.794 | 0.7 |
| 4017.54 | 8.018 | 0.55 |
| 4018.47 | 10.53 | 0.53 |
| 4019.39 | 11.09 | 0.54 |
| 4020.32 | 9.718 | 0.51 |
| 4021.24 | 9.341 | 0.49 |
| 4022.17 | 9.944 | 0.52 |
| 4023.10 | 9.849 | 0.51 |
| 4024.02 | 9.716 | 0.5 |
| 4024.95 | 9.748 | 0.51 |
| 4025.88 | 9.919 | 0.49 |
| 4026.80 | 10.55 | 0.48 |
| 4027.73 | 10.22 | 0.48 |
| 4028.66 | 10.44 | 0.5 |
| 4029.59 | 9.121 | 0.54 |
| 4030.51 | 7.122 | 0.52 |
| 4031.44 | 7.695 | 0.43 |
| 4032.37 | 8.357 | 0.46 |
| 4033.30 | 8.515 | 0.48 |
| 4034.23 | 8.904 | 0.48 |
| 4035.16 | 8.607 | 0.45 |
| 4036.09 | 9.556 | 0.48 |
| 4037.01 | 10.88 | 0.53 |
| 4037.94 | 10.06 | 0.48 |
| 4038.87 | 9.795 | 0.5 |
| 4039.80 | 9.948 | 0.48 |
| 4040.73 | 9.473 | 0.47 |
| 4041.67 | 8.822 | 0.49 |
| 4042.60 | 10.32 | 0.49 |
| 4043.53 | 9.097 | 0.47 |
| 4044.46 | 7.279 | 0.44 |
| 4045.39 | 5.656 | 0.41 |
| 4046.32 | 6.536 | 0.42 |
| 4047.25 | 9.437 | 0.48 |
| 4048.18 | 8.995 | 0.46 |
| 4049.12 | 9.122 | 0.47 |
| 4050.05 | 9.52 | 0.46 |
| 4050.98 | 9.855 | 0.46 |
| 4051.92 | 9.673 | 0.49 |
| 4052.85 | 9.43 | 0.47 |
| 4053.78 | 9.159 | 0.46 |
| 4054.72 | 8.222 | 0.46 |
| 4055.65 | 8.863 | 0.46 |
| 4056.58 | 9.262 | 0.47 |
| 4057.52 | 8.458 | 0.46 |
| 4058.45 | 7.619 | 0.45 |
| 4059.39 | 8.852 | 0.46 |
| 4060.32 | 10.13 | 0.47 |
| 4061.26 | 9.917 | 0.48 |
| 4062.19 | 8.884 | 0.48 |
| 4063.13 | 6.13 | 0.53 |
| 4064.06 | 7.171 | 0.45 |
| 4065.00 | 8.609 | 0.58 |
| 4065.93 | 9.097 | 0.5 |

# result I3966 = 0.43 mag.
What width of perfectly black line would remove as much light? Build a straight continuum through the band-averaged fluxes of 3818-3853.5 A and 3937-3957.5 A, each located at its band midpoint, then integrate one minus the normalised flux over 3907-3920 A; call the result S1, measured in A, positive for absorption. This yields -3.28 A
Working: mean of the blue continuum 5.53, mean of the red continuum 6.46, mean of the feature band 7.73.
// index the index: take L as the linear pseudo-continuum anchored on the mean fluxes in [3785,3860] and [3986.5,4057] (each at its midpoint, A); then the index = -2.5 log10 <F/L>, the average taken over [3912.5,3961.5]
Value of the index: 0.332 mag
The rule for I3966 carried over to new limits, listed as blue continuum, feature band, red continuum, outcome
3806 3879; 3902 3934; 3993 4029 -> 0.23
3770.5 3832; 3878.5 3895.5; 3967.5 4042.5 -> 0.21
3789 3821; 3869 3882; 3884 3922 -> 0.10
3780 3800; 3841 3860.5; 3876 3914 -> 0.07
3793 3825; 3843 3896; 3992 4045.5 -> 0.13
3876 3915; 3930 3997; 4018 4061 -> 0.29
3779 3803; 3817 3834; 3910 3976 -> 0.37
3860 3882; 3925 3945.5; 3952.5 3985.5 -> 0.48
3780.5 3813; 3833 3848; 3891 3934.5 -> 0.28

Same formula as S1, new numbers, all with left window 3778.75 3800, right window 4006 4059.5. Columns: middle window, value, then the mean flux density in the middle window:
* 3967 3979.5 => 5.6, 4.83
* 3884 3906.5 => 4.1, 6.69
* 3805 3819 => 0.8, 7.1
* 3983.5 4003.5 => -0.1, 8.95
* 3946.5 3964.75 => 3.9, 6.78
